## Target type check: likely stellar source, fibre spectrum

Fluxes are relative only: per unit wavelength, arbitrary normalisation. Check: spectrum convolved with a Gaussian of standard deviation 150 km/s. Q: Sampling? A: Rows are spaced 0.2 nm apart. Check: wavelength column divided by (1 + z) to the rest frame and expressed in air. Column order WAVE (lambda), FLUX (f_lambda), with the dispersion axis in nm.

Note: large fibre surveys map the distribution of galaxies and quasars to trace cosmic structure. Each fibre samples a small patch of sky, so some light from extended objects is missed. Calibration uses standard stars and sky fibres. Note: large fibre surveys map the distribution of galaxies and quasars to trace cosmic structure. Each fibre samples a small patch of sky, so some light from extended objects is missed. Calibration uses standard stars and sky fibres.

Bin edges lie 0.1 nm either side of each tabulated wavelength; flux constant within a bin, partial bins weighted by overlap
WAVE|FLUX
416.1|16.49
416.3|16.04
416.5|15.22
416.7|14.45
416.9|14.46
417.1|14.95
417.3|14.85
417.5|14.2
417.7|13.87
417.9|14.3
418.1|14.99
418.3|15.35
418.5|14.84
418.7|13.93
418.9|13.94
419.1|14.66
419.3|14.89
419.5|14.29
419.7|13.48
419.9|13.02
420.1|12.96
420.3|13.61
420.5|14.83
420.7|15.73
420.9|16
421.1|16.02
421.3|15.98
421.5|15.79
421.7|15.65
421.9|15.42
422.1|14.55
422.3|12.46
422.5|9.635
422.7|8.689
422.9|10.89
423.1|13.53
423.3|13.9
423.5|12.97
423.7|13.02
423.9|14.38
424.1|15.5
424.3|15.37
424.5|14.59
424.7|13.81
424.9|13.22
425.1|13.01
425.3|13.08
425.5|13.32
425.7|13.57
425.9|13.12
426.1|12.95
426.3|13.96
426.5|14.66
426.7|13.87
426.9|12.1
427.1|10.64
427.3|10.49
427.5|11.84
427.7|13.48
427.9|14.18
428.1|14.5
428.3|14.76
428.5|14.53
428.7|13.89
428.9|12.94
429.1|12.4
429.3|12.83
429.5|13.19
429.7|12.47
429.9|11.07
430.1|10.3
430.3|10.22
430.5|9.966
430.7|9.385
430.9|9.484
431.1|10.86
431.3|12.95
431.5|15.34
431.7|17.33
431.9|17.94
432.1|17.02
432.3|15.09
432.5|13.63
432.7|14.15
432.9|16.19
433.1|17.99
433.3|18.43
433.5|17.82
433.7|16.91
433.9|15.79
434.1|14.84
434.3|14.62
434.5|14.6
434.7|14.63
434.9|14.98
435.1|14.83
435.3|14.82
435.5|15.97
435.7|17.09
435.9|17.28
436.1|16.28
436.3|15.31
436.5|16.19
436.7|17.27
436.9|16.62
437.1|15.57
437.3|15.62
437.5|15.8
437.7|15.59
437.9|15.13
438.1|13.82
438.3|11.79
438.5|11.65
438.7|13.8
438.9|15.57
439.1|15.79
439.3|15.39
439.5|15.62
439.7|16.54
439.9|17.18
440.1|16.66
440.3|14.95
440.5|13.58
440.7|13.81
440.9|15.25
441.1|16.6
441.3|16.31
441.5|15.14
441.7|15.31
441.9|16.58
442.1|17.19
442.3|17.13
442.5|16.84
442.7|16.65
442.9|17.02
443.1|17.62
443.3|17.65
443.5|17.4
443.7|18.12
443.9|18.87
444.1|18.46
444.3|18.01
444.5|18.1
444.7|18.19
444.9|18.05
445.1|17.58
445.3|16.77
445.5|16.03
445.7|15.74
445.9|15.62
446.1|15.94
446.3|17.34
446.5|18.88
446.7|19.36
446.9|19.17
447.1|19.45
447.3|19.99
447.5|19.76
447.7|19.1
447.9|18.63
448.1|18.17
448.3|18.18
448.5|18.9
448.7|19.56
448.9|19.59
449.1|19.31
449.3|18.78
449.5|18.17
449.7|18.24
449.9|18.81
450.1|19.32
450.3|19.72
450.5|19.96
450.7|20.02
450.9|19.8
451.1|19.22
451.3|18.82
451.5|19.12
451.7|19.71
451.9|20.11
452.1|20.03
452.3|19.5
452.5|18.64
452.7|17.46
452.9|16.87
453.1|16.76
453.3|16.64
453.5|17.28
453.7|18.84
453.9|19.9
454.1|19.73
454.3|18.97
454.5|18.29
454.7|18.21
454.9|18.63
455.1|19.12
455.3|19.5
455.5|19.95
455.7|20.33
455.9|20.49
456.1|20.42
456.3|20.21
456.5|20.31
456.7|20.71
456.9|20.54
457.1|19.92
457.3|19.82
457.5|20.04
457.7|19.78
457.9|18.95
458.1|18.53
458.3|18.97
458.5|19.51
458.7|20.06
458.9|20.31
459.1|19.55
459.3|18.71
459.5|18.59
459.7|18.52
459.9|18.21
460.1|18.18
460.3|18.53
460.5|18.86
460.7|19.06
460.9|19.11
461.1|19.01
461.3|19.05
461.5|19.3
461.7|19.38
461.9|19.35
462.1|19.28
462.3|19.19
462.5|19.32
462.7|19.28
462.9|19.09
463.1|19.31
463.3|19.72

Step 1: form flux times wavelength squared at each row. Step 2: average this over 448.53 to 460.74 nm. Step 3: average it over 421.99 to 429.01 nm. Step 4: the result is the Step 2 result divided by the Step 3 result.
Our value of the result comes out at 1.66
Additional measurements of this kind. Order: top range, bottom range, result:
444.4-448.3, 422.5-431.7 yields 1.54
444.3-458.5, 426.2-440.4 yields 1.41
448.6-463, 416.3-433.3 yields 1.60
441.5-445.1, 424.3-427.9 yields 1.44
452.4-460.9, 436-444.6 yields 1.28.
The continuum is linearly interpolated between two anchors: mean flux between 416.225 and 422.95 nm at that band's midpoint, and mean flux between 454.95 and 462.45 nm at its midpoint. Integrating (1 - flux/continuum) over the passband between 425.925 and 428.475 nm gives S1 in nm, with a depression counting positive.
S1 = 0.35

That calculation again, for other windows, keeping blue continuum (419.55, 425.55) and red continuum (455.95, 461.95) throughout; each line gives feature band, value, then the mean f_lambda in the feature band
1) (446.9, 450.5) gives -0.25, 19.1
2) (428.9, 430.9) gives 0.49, 11.3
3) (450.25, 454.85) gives -0.11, 18.8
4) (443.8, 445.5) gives -0.07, 17.9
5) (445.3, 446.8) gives 0.04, 17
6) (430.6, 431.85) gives 0.20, 12.8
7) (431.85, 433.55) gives -0.11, 16.4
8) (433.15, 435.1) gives -0.03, 15.8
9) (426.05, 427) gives 0.06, 13.5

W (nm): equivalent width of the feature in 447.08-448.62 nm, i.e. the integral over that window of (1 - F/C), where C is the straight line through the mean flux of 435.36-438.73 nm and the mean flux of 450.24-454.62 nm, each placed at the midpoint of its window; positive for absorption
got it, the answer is -0.10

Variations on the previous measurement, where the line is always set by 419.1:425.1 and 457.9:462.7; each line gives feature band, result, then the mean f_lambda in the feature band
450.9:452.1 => -0.11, 19.5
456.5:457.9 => -0.11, 20.1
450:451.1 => -0.12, 19.7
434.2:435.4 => 0.07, 14.7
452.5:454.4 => 0.01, 18.1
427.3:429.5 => 0.21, 13.4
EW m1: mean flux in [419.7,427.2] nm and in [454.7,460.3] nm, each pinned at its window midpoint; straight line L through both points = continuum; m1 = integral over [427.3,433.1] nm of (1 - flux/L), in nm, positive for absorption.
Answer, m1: 0.59 nm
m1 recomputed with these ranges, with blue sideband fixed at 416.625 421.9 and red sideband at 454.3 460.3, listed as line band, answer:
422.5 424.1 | 0.28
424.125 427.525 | 0.49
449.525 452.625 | -0.12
